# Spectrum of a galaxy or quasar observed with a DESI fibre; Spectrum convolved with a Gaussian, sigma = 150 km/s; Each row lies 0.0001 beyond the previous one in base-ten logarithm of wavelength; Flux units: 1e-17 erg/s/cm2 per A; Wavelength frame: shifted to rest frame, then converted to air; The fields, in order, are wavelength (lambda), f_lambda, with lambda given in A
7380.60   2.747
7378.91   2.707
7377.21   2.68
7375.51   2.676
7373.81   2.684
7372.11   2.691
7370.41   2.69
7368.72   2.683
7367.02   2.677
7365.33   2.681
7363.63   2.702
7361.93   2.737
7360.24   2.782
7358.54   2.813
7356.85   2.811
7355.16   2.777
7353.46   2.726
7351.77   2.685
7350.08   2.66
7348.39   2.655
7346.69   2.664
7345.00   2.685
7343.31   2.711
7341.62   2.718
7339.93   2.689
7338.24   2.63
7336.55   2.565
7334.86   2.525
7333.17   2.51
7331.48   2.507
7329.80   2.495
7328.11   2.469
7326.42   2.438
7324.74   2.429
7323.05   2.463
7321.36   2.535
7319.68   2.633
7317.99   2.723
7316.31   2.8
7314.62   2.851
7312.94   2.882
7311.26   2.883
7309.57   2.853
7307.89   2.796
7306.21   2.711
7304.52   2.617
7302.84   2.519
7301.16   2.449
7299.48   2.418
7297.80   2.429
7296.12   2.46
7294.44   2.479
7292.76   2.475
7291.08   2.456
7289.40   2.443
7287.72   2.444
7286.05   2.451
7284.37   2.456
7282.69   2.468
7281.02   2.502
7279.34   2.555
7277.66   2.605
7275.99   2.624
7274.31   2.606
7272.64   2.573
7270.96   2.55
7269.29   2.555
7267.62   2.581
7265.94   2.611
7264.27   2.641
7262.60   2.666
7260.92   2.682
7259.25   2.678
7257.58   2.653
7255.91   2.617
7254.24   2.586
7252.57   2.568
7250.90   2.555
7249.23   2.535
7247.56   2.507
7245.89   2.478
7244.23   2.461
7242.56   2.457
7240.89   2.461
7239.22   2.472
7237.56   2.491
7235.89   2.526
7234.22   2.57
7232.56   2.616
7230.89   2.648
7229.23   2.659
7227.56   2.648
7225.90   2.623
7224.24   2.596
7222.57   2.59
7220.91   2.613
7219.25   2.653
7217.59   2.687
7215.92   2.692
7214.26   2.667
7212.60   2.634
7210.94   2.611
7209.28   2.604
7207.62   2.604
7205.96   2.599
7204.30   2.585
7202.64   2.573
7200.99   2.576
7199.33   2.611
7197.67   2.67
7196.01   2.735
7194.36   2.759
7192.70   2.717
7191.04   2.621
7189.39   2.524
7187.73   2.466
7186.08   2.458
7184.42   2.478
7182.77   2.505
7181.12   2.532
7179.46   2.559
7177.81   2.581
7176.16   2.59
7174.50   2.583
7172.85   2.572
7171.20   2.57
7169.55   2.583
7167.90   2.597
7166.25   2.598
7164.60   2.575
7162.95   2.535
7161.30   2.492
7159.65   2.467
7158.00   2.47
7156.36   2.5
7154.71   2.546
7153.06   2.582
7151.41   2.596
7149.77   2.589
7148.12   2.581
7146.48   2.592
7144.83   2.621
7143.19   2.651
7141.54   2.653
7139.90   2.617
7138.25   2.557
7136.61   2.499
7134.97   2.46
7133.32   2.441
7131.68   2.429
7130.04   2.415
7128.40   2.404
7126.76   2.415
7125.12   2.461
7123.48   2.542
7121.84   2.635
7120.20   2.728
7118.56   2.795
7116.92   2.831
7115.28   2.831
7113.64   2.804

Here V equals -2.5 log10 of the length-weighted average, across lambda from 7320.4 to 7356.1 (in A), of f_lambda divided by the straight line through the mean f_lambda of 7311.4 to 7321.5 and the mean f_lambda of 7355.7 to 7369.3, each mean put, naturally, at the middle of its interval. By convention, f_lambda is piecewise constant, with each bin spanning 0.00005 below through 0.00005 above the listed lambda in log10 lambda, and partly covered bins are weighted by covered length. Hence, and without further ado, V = 0.06 mag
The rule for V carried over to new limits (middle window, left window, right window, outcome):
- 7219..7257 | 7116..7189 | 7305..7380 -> 0.02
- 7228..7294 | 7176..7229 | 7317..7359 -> 0.03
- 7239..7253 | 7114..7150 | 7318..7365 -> 0.05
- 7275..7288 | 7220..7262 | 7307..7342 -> 0.04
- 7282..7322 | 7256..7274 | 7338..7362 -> 0.03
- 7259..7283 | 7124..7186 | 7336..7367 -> 0.02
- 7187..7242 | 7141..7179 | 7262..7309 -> -0.02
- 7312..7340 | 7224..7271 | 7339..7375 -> 0.03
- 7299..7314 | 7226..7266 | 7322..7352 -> -0.05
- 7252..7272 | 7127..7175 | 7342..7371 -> 0.01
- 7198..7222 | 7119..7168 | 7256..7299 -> -0.03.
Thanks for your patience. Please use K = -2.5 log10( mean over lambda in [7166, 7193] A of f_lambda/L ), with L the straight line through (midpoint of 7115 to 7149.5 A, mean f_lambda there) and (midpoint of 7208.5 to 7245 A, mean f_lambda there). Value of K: 0.011 mag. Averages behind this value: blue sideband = 2.58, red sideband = 2.59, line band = 2.56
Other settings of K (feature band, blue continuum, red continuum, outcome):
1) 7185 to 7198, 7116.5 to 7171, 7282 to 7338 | -0.022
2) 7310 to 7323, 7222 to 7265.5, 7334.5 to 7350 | -0.044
